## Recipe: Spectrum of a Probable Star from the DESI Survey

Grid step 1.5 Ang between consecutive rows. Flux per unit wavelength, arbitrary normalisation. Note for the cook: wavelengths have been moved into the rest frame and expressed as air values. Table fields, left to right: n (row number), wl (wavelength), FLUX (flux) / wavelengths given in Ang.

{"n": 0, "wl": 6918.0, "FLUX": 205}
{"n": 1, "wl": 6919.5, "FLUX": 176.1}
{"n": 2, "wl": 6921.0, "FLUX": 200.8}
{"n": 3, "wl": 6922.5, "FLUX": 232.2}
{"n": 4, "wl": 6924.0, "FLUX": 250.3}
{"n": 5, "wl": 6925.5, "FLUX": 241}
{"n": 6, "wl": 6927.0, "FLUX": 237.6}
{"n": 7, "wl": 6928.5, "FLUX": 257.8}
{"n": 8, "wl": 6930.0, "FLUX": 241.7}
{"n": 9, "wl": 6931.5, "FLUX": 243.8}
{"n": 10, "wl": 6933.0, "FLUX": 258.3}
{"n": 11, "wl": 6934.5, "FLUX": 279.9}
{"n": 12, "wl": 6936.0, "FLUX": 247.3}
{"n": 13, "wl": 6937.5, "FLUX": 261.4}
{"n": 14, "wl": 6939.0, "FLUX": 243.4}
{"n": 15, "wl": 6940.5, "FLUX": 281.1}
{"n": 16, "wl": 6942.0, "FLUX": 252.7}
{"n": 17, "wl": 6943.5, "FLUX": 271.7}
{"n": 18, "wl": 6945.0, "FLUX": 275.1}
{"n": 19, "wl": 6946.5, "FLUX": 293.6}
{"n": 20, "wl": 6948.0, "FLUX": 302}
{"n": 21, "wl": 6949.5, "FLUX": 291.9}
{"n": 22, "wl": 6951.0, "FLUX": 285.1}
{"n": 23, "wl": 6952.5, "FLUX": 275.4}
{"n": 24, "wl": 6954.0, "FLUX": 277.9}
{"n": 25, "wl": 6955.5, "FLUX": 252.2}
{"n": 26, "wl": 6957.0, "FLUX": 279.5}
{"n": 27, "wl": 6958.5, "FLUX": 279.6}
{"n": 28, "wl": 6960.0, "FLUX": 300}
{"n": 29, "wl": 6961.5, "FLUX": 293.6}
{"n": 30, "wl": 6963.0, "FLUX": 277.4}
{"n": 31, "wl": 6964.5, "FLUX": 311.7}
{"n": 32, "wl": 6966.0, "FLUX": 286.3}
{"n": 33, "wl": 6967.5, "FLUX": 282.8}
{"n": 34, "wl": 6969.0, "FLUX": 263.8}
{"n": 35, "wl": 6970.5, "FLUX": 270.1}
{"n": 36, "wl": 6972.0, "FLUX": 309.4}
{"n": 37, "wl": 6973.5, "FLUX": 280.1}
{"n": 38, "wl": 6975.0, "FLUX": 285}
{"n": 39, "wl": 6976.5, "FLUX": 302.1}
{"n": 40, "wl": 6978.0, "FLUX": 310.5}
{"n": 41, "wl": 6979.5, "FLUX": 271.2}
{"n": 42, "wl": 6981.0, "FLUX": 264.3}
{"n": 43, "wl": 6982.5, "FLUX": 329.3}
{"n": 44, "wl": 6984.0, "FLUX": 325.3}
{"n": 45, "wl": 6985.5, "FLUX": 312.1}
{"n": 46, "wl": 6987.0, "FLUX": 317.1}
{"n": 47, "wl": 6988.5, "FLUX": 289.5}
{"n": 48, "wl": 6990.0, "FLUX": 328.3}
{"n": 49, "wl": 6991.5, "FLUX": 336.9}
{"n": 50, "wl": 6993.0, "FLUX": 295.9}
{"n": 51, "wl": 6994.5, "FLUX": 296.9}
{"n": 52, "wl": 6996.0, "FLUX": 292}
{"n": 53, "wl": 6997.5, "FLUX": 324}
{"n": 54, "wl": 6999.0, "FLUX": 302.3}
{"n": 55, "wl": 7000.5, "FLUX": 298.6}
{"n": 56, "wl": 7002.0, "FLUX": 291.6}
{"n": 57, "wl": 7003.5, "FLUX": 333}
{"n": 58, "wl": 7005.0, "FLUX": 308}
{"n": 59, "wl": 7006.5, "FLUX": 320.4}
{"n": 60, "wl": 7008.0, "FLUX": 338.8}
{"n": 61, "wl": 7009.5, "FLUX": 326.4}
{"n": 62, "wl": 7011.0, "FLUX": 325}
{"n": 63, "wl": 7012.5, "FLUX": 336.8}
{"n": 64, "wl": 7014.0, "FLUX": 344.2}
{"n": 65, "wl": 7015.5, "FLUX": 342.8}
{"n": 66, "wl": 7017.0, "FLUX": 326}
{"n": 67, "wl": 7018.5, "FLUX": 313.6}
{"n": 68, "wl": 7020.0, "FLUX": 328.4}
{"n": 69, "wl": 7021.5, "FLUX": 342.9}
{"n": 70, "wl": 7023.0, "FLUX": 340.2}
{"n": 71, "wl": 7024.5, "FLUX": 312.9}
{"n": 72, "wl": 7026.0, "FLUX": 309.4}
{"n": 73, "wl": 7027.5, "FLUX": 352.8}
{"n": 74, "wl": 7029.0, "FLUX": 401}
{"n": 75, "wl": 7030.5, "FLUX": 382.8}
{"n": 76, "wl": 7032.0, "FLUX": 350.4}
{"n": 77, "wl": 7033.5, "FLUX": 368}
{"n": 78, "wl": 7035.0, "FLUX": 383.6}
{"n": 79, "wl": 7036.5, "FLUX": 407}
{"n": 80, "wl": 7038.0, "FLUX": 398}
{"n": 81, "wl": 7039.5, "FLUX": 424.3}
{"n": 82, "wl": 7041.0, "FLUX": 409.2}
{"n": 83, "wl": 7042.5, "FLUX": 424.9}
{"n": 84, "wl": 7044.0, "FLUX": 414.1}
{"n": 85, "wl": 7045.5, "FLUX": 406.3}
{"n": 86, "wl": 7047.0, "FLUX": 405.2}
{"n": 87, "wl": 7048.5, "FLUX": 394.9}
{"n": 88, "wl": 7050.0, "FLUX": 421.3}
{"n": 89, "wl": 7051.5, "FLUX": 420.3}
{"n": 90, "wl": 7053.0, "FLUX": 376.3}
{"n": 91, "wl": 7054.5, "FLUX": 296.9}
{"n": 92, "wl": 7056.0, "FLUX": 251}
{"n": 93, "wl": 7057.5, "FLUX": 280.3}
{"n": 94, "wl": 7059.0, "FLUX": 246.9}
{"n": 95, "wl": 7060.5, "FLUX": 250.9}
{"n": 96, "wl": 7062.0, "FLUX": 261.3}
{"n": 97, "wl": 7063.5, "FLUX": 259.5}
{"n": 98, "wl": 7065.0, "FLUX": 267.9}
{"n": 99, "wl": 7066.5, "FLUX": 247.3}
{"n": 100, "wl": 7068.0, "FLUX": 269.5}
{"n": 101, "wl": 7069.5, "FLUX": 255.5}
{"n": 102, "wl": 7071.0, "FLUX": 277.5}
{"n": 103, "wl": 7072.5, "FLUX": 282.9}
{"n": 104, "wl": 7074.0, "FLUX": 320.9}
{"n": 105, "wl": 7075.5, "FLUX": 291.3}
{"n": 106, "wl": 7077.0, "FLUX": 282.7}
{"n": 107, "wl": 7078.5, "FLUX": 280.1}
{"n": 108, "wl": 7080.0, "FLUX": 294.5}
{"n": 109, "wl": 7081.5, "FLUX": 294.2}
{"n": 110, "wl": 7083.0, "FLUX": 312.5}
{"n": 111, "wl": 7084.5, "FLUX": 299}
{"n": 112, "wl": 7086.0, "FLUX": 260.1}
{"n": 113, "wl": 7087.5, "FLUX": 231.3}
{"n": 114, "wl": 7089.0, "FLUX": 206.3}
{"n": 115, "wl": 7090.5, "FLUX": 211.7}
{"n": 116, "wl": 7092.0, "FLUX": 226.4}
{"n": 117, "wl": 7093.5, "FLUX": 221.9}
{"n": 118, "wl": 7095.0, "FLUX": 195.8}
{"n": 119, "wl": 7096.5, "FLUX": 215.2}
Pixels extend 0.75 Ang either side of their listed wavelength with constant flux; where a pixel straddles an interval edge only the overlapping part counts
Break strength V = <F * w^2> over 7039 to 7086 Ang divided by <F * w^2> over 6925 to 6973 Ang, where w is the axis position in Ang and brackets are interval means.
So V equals 1.20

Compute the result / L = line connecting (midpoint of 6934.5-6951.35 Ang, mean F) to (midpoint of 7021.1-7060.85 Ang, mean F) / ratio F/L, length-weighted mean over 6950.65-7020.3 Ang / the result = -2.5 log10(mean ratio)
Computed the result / 0.03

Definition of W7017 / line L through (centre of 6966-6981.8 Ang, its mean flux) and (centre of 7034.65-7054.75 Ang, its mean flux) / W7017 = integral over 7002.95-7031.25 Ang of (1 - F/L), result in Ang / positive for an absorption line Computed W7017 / 1.6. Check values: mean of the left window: 284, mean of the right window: 402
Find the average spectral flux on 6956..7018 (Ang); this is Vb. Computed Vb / 305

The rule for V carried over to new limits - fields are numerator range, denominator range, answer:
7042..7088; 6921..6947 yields 1.26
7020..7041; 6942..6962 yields 1.33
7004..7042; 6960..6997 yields 1.20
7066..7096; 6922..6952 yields 1.04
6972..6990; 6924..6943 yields 1.20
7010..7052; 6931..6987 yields 1.34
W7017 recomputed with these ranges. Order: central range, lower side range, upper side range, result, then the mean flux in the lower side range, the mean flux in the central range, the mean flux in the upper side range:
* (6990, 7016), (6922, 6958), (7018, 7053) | 1.7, 264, 318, 379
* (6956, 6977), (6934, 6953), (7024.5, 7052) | 1.1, 274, 287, 391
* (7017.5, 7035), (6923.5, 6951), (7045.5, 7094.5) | -4.1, 264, 347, 289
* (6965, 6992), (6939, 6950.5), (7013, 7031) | 0.7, 279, 298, 341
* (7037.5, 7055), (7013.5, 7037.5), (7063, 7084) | -4.3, 351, 401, 282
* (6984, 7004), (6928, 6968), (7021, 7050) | 1.3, 274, 309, 382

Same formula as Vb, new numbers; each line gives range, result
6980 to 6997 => 308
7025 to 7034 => 359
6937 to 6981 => 281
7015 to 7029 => 333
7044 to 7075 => 312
